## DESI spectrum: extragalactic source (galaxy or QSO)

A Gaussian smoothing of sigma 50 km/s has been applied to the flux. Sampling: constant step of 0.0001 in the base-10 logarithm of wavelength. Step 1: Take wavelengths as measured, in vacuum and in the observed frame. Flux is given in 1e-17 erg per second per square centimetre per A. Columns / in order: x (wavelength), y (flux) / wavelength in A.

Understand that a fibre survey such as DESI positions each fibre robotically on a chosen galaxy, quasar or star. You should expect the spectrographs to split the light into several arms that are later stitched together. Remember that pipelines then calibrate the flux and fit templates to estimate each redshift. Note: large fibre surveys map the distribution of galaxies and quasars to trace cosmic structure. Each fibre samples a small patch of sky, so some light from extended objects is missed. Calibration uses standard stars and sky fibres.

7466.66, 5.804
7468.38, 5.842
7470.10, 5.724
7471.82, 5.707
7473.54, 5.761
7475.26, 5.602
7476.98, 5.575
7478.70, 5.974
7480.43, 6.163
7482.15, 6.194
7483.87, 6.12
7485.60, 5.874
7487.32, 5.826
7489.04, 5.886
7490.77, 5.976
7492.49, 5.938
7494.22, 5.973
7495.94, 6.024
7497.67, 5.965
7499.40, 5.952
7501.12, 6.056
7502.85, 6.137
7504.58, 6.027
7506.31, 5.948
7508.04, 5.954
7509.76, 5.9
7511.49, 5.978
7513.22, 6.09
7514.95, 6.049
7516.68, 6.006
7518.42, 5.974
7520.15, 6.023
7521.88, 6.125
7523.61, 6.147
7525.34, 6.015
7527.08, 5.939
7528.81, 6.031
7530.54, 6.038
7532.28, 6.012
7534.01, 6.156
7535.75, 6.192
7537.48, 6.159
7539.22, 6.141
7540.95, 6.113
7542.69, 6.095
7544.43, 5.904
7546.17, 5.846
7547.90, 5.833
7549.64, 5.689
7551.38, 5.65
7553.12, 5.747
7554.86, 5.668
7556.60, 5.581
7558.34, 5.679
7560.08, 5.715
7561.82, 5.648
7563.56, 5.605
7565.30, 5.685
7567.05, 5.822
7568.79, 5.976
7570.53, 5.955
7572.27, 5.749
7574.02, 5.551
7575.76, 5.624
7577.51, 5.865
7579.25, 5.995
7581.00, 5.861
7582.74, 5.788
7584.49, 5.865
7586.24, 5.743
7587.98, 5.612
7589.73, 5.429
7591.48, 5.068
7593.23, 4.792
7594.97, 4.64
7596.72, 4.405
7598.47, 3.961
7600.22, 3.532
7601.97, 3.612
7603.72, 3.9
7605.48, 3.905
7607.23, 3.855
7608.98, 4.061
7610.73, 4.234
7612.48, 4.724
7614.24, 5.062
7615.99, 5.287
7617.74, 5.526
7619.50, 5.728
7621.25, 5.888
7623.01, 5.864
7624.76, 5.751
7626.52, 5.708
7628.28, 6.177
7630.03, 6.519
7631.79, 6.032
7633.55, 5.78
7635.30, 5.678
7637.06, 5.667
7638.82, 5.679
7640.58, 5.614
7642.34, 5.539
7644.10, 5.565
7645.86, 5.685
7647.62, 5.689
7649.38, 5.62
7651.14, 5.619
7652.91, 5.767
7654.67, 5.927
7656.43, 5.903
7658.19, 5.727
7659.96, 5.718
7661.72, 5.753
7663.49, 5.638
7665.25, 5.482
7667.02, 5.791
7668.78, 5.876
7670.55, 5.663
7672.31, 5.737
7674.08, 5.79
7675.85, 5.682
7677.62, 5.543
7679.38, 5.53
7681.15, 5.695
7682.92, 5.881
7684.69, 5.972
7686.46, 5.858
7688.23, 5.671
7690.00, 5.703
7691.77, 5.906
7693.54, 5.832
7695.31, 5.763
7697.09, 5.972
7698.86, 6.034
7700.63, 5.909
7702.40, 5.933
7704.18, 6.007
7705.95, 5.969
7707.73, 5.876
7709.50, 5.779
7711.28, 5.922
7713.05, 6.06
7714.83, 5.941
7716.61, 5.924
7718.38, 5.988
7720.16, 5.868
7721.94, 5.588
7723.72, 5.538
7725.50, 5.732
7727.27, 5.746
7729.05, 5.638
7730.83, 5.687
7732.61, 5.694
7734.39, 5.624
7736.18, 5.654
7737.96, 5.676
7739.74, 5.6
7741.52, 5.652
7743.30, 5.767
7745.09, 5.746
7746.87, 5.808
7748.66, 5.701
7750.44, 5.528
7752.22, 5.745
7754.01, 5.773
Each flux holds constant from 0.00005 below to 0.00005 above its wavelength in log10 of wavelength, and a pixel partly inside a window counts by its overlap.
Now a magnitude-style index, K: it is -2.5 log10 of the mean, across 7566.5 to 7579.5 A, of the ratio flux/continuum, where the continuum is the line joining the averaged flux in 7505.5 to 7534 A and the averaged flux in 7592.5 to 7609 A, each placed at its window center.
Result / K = -0.22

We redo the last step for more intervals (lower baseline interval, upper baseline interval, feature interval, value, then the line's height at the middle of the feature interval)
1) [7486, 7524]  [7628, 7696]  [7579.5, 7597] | 0.10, 5.87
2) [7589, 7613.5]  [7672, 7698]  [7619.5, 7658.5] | -0.17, 4.96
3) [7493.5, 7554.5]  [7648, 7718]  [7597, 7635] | 0.17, 5.88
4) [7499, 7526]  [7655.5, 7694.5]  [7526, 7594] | 0.03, 5.94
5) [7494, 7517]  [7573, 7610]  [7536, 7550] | -0.09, 5.53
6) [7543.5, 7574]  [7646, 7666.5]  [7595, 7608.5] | 0.41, 5.73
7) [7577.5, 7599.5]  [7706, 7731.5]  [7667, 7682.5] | -0.01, 5.63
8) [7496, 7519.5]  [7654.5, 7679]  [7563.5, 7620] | 0.15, 5.85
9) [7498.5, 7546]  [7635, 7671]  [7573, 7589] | 0.02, 5.88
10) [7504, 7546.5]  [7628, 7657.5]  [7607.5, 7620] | 0.20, 5.85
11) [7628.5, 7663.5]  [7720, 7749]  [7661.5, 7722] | -0.02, 5.72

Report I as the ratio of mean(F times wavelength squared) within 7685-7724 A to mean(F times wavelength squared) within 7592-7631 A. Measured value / 1.23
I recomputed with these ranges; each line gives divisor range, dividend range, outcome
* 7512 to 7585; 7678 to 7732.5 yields 1.03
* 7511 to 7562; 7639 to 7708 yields 1.01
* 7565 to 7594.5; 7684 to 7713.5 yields 1.07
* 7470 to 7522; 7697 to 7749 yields 1.03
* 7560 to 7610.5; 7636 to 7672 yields 1.13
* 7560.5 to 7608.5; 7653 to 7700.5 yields 1.15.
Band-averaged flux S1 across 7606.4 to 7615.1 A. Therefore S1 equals 4.39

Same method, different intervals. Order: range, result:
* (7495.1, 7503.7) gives 6.02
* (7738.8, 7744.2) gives 5.67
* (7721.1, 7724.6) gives 5.56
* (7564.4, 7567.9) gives 5.74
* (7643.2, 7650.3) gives 5.64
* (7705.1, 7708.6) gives 5.91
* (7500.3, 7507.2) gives 6.03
